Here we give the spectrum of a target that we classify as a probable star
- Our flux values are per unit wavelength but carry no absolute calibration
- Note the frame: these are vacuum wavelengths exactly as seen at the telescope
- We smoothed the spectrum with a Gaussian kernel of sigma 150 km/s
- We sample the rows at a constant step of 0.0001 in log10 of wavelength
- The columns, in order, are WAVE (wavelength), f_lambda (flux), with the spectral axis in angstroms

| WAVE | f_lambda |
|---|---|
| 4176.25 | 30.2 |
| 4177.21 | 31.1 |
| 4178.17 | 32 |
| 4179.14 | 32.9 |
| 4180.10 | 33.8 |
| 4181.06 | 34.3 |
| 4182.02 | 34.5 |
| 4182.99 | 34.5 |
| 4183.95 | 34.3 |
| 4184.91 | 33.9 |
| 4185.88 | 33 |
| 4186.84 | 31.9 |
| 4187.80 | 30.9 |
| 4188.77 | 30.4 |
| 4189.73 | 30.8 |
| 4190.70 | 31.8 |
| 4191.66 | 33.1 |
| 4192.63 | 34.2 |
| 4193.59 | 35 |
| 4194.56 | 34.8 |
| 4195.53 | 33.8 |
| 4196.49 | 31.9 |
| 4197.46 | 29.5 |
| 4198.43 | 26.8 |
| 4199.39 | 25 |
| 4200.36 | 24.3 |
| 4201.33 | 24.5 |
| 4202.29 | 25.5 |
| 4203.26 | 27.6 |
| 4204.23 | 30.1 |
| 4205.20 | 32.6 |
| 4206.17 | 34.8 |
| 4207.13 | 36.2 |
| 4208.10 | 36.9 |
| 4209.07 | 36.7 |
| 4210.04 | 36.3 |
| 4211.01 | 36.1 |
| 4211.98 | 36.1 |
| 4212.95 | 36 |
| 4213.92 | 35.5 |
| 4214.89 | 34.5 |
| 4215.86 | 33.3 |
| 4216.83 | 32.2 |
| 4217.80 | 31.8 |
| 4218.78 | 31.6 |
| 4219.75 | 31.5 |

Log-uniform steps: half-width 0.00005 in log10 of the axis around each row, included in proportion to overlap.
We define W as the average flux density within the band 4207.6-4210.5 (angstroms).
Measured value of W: 36.6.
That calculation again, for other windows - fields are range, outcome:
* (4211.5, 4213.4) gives 36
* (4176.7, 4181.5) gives 32.8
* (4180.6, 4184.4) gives 34.4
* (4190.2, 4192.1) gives 32.4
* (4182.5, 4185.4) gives 34.2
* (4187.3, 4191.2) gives 31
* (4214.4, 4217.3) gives 33.4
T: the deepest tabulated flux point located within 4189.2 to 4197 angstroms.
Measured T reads 30.8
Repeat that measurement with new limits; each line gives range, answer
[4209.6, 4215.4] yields 34.5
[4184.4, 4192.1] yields 30.4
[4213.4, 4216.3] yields 33.3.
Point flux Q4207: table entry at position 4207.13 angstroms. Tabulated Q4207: 36.2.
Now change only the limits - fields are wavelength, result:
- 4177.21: 31.1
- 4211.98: 36.1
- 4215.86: 33.3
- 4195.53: 33.8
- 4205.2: 32.6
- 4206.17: 34.8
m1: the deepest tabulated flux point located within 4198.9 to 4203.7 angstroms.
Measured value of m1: 24.3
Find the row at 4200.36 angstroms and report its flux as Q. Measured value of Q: 24.3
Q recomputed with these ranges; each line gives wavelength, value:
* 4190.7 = 31.8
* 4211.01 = 36.1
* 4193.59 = 35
